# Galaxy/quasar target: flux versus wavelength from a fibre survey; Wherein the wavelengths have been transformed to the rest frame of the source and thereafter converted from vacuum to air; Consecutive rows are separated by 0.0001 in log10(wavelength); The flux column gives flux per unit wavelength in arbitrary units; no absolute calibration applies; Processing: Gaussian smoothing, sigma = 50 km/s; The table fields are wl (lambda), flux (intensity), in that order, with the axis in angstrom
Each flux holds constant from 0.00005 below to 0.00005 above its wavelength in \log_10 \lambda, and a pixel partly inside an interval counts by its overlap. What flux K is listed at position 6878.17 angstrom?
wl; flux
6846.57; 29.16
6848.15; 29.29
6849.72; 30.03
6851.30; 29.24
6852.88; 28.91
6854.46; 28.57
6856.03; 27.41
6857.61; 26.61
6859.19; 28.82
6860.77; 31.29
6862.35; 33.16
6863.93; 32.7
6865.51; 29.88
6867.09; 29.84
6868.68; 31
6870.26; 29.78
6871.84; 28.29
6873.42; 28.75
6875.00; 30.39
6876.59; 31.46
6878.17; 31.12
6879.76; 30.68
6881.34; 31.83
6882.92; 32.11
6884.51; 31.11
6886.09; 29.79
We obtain 31.12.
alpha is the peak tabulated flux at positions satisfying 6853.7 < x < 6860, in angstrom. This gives 28.82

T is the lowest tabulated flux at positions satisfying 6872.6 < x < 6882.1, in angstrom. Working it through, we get 28.75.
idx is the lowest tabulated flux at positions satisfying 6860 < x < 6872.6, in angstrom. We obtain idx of 28.29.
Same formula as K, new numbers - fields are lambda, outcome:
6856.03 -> 27.41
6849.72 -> 30.03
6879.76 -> 30.68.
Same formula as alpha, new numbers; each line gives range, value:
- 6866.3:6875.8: 31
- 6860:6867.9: 33.16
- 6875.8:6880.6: 31.46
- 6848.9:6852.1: 30.03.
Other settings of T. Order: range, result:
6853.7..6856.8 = 27.41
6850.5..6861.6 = 26.61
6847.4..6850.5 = 29.29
